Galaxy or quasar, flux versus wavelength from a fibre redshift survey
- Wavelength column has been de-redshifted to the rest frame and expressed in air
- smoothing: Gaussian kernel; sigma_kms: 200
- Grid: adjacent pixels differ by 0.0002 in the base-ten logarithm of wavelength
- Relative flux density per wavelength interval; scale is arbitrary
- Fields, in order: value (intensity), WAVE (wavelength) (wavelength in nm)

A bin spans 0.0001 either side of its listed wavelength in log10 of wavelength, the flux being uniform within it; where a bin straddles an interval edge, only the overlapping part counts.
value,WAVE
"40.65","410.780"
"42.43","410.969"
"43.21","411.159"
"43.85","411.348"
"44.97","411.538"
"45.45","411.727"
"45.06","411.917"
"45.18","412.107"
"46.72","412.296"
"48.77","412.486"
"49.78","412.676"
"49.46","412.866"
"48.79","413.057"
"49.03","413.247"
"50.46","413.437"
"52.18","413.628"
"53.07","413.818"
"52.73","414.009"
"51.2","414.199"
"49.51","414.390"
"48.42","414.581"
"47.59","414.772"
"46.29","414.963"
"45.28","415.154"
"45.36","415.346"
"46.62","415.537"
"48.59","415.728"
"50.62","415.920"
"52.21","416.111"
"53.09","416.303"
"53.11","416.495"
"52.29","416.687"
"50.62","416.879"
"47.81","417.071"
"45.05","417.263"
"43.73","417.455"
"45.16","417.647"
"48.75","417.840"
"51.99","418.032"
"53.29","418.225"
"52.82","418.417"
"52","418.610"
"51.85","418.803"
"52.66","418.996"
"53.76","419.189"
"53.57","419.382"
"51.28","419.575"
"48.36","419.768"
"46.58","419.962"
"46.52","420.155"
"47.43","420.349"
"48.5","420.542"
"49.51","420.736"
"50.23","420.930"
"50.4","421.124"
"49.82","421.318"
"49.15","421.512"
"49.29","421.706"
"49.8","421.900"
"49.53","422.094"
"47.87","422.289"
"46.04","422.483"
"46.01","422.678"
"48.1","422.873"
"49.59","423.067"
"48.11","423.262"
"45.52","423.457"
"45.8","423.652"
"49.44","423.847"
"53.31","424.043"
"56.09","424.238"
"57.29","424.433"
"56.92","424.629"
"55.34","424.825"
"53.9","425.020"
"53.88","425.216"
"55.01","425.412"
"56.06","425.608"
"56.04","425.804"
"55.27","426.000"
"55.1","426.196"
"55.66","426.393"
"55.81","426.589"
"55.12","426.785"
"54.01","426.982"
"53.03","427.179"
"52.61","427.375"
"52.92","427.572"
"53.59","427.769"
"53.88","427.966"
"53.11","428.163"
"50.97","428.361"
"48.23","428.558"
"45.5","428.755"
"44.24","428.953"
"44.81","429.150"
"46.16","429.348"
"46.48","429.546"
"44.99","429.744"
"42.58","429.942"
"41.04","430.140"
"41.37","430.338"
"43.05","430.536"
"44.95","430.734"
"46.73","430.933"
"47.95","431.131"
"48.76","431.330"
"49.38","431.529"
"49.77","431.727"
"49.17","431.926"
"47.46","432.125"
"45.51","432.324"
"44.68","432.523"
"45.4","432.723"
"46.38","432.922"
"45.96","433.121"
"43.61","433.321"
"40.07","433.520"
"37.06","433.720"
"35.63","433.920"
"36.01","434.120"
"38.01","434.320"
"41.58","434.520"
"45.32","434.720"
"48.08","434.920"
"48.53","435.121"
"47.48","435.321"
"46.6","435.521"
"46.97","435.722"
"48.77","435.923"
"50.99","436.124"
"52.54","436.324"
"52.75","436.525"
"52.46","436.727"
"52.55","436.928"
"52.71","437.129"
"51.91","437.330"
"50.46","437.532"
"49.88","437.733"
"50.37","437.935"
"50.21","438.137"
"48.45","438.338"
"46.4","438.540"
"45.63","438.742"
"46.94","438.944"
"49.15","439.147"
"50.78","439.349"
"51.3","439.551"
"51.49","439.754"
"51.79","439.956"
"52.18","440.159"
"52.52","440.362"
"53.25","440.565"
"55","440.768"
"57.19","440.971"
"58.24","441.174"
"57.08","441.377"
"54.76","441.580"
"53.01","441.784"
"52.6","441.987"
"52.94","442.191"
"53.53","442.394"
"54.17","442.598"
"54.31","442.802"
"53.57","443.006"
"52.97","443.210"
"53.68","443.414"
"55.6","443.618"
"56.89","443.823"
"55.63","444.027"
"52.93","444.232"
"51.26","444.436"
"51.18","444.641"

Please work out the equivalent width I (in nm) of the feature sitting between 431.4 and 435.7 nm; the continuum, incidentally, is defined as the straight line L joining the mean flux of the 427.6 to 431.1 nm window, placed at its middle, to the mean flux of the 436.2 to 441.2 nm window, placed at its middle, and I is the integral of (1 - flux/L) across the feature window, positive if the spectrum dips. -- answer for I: 0.38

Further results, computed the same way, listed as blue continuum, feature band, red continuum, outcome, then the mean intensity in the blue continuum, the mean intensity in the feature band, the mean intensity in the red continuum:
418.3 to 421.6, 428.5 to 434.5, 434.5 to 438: 0.665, 50.3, 44.3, 49.6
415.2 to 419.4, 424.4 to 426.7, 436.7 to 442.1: -0.215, 50.1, 55.5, 51.8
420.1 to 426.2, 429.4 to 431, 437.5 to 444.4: 0.238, 50.9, 43.9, 52.5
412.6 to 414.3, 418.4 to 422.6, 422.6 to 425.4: 0.122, 50.8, 49.8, 51.5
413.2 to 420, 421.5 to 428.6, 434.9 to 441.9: -0.247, 49.9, 52.2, 51.1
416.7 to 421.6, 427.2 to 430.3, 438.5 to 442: 0.170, 49.7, 48.1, 52.3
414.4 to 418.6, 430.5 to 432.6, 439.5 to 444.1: 0.197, 49.1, 47.2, 54.1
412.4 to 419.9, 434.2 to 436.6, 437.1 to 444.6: 0.219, 49.9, 47.2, 52.5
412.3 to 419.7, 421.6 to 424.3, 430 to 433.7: -0.048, 49.9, 48.8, 45.4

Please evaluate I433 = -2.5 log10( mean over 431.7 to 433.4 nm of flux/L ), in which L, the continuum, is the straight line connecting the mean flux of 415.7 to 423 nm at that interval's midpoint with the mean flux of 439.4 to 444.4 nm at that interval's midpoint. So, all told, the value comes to 0.13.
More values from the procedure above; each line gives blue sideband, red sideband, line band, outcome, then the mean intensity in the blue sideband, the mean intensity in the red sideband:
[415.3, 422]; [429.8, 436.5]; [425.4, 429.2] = -0.12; 49.8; 45.2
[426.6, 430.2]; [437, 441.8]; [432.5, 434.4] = 0.22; 49.3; 51.7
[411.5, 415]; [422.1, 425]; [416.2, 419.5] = -0.02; 48.8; 50.5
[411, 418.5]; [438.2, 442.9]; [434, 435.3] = 0.19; 48.6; 52.3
